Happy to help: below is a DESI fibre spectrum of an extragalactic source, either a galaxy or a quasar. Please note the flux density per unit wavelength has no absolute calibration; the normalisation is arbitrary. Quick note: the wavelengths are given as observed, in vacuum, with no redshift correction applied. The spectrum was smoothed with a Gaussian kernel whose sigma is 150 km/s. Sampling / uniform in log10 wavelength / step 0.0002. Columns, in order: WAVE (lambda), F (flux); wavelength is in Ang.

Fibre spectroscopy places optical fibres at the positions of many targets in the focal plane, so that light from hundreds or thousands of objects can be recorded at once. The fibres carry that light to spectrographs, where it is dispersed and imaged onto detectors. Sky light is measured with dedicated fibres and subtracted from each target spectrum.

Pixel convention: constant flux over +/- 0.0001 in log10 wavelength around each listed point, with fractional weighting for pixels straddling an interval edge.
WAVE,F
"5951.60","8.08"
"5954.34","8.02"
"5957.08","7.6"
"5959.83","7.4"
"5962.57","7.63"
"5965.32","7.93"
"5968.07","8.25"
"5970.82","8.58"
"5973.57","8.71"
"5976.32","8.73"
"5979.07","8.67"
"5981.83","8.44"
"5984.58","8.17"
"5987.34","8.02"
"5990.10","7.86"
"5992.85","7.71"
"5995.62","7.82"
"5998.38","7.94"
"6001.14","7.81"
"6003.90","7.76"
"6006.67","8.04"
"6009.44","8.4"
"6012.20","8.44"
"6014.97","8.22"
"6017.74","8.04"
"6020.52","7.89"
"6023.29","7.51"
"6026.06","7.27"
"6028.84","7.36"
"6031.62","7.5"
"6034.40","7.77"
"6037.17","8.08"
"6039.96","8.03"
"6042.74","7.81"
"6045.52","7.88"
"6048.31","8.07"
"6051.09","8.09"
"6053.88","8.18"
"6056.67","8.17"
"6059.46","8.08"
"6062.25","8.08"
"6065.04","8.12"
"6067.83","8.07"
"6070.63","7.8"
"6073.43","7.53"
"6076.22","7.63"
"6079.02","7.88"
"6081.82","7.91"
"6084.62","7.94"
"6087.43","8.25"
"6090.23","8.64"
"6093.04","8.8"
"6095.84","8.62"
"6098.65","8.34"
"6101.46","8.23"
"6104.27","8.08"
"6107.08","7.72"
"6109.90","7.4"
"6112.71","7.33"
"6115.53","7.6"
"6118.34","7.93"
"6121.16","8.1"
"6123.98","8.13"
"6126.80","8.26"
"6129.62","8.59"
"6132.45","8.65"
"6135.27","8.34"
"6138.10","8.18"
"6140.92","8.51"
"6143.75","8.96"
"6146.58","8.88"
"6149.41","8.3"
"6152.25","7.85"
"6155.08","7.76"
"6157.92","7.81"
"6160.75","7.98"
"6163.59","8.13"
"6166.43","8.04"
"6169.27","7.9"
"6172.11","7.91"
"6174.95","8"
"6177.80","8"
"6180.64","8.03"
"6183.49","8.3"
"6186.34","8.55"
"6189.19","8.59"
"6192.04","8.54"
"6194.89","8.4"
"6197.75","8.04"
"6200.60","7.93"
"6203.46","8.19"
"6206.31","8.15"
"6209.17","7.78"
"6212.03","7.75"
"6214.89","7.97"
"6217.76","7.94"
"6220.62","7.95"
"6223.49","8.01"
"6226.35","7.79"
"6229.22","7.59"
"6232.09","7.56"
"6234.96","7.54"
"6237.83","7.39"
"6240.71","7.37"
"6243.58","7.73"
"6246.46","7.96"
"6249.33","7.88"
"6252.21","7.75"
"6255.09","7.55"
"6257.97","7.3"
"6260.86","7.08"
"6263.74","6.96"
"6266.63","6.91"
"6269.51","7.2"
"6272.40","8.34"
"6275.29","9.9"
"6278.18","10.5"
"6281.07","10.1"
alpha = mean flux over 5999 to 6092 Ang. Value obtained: 7.95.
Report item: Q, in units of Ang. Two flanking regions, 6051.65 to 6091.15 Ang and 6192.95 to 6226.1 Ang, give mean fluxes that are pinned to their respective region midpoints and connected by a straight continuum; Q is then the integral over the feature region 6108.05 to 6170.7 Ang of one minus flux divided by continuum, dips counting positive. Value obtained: -0.8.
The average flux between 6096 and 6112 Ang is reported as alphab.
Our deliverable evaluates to 7.98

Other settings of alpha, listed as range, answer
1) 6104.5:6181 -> 8.09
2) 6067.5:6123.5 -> 7.99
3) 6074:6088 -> 7.88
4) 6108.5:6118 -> 7.5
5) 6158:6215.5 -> 8.11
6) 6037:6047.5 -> 7.93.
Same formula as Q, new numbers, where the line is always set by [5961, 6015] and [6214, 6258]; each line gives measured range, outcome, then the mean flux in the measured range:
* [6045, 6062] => -0.11 Ang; 8.09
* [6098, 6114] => 0.23 Ang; 7.83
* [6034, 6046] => 0.20 Ang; 7.93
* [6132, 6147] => -1.29 Ang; 8.57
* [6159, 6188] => -0.97 Ang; 8.09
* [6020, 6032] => 0.90 Ang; 7.48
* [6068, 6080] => 0.39 Ang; 7.74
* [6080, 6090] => -0.15 Ang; 8.1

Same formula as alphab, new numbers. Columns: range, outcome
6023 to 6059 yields 7.84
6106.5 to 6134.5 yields 7.99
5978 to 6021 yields 8.08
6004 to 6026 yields 8.01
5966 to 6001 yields 8.22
